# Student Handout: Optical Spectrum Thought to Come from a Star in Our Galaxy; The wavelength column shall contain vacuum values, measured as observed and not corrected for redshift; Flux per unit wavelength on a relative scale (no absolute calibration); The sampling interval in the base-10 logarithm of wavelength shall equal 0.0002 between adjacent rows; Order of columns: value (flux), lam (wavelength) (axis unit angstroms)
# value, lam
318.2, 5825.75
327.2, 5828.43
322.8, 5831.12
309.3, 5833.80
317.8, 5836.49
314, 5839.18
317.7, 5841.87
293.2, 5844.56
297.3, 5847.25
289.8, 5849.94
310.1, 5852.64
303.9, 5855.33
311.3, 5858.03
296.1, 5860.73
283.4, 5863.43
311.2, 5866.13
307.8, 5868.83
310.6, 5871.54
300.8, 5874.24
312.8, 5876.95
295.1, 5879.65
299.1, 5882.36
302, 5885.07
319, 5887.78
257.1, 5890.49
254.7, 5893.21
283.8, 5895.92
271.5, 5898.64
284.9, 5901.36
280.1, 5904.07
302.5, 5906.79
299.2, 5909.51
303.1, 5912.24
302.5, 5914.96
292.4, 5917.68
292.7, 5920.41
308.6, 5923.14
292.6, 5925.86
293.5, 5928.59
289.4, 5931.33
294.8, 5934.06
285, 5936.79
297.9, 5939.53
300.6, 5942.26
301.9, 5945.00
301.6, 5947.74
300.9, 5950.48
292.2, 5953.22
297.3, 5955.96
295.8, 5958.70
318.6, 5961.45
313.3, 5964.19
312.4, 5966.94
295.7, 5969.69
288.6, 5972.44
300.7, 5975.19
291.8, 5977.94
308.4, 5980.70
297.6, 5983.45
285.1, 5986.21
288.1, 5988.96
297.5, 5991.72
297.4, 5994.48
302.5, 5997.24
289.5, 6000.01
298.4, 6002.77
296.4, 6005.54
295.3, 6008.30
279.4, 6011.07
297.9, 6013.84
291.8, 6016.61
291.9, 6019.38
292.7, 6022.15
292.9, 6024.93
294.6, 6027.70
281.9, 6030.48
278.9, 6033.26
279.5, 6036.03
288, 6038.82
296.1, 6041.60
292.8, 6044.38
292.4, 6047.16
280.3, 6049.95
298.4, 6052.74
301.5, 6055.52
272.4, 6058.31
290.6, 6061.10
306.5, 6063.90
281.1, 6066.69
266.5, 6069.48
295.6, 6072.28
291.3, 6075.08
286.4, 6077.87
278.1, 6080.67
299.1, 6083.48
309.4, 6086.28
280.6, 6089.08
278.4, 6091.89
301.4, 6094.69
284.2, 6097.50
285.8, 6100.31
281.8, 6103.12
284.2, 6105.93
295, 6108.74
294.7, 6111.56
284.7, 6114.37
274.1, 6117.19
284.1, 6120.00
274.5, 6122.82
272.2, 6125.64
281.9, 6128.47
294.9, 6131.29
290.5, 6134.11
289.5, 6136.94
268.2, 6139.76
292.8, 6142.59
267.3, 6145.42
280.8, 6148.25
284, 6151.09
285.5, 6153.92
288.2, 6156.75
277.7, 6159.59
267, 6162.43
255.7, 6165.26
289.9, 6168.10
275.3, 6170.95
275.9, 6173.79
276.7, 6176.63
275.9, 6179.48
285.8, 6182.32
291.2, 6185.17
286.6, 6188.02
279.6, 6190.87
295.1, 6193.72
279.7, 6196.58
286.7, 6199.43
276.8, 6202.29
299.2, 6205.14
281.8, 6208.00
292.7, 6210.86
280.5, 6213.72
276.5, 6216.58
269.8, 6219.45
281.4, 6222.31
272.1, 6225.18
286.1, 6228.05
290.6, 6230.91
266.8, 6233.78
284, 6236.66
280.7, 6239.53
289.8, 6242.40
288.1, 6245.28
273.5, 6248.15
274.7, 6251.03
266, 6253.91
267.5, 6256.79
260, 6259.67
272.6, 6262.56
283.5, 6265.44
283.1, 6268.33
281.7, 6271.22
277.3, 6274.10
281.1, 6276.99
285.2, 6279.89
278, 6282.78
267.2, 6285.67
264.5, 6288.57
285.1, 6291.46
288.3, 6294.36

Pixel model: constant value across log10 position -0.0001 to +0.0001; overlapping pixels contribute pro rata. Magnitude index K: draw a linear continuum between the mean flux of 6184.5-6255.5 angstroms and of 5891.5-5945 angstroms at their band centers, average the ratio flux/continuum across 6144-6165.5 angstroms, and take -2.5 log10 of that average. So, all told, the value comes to 0.03 mag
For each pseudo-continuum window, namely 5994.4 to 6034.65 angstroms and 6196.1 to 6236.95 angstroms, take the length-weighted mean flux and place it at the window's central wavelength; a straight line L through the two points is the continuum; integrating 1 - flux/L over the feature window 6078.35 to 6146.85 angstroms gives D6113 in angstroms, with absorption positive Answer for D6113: 0.4 angstroms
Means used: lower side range 292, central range 285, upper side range 282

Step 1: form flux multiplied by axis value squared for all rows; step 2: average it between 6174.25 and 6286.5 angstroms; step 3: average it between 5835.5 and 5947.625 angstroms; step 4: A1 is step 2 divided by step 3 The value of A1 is 1.05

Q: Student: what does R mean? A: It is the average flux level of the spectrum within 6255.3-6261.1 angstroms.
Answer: 264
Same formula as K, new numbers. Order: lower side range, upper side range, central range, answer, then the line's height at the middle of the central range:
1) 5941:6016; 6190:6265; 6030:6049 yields 0.02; 293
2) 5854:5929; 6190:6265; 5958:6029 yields -0.02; 291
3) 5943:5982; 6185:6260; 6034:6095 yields 0.02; 293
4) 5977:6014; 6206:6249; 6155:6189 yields 0.02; 284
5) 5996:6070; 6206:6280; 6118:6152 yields 0.01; 285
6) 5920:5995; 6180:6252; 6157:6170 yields 0.05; 286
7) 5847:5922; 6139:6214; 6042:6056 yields -0.02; 288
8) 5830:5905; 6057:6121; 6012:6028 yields -0.01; 291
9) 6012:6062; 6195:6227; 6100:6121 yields 0.00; 286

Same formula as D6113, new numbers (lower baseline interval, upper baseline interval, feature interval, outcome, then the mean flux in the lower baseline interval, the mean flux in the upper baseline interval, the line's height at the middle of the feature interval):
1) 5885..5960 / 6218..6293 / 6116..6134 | 0.1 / 293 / 277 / 283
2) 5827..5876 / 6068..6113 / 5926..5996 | 0.1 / 307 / 288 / 298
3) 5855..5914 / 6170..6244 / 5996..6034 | -0.3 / 295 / 282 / 290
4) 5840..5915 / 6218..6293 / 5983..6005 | -0.3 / 296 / 277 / 291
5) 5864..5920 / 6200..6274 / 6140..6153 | 0.1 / 294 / 279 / 283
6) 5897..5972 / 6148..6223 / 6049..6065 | -0.1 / 297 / 281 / 289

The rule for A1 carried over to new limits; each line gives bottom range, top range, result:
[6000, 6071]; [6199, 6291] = 1.03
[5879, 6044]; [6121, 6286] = 1.03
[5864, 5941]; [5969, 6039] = 1.03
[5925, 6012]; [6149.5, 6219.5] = 1.02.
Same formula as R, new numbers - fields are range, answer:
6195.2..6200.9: 283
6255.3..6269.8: 273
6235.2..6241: 282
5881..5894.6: 286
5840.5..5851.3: 300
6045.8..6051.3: 286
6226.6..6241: 282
